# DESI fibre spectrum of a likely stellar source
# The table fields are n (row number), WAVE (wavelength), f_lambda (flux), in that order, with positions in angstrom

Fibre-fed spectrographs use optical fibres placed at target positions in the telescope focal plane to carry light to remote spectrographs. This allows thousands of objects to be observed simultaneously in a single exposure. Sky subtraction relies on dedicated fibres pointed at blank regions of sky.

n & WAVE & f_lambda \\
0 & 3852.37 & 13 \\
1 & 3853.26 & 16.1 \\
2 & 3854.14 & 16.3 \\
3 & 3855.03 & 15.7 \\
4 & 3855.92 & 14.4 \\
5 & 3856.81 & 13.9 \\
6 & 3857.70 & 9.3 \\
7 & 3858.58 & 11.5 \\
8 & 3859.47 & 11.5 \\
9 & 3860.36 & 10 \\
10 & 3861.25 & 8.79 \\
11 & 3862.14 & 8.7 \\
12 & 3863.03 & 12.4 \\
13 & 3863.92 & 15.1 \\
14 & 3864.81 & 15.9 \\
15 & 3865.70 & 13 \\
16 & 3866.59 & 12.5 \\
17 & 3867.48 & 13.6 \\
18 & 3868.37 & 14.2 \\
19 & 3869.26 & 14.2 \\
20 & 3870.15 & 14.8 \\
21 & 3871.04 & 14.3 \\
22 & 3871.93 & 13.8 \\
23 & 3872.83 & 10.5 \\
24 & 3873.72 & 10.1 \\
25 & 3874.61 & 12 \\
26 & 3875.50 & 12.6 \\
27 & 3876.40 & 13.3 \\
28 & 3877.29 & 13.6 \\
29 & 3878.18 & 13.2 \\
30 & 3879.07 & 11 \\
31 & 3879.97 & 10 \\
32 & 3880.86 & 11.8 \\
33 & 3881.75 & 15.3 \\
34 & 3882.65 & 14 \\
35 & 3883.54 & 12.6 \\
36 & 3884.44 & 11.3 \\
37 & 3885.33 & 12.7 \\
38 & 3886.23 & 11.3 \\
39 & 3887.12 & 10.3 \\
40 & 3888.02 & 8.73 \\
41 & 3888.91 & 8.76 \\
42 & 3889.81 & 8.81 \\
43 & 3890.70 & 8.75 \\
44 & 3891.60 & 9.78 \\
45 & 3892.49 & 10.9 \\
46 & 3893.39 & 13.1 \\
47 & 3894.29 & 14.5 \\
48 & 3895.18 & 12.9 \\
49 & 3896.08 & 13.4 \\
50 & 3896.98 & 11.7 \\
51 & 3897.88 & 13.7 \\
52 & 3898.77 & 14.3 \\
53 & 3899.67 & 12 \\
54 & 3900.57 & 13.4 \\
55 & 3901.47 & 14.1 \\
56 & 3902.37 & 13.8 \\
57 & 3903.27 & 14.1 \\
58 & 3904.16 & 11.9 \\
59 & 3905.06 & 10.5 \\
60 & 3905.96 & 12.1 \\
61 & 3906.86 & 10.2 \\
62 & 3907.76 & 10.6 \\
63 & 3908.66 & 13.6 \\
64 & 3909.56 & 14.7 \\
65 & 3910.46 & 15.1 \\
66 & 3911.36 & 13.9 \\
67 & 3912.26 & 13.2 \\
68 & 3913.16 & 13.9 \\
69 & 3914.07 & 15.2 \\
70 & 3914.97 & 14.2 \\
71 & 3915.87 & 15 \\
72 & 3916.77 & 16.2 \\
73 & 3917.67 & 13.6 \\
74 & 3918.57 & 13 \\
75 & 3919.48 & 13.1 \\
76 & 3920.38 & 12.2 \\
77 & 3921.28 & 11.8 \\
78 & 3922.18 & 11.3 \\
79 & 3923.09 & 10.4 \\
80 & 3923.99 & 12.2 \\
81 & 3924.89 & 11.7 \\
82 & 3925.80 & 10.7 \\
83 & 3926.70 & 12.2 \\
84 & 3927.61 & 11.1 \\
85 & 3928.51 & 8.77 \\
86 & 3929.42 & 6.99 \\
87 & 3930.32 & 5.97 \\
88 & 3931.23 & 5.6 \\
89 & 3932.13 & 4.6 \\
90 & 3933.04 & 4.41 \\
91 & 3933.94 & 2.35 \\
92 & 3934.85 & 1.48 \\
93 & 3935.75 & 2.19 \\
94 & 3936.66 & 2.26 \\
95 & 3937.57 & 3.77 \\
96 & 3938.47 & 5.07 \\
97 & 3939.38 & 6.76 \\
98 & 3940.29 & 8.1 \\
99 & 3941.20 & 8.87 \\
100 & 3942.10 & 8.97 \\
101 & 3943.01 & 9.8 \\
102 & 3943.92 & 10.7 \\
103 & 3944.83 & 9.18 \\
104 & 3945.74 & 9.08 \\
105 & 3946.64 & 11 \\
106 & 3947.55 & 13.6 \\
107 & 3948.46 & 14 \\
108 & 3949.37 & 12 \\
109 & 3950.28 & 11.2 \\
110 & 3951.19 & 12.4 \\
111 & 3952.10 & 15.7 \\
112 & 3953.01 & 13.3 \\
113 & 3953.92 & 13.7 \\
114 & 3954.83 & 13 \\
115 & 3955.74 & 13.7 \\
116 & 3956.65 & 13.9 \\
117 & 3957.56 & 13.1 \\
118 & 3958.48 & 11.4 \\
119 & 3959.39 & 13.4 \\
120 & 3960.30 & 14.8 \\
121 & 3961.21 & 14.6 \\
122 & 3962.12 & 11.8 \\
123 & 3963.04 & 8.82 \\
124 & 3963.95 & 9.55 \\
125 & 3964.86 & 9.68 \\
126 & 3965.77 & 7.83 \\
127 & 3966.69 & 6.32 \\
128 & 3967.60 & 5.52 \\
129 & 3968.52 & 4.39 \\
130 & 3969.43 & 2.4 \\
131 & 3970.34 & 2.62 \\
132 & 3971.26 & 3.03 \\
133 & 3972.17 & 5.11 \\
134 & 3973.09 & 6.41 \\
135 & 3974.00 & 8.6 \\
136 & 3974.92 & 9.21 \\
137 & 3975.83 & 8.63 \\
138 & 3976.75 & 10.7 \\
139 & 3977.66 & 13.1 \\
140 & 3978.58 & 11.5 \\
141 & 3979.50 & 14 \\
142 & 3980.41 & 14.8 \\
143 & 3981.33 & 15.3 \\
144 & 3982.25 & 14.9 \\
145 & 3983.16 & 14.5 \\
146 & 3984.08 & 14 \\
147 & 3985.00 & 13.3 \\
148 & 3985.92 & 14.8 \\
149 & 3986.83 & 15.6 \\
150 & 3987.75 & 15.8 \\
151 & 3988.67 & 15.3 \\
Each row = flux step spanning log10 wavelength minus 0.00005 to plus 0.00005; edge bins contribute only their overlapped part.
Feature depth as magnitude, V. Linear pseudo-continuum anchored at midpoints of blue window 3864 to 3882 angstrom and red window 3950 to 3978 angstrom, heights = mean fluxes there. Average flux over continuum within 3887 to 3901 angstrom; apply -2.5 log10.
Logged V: 0.06 mag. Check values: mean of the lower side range 13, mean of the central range 11.6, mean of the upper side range 9.91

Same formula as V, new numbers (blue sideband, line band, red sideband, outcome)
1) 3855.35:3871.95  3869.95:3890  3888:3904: 0.04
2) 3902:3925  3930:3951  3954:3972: 0.40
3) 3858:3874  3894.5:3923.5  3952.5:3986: -0.12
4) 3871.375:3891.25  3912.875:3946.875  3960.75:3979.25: 0.05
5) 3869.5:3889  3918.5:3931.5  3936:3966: 0.08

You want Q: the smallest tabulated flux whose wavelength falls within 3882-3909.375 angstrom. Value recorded 8.73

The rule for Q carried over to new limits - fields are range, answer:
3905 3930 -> 6.99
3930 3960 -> 1.48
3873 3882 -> 10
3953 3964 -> 8.82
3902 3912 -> 10.2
